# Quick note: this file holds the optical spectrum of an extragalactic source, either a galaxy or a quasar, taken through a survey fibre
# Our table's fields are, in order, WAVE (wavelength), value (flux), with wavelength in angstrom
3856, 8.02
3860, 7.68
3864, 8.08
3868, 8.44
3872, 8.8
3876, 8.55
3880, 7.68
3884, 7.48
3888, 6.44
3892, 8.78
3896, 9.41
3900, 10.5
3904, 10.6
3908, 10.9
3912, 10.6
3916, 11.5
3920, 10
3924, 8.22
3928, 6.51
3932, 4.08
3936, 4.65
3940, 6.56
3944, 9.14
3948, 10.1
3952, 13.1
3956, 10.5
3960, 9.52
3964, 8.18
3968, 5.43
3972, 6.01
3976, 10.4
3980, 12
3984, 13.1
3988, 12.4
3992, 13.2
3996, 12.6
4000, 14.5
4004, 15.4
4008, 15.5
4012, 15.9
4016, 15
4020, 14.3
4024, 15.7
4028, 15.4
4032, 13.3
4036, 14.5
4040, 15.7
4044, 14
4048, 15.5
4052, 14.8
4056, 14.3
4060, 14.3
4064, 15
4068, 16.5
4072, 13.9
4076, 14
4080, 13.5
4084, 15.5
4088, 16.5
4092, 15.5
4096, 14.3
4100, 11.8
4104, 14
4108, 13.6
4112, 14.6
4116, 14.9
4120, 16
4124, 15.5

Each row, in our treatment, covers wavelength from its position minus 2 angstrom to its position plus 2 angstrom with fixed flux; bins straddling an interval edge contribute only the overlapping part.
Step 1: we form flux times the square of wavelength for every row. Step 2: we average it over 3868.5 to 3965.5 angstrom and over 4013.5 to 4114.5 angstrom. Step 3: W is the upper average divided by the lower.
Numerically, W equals 1.78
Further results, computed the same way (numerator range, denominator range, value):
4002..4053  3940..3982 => 1.67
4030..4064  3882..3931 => 1.71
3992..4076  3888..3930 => 1.65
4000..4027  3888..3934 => 1.77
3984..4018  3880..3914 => 1.62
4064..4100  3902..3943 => 1.91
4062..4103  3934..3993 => 1.62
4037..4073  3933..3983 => 1.78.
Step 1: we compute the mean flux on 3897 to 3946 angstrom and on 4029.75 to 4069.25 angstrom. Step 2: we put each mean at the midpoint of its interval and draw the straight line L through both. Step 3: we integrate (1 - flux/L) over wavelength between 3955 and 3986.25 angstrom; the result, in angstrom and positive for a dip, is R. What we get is 4.6 angstrom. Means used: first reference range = 8.62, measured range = 9.38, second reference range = 14.8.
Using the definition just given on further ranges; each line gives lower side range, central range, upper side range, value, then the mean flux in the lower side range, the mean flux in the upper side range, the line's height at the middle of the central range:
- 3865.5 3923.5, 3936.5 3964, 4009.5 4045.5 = 5.2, 9.23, 14.9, 11.6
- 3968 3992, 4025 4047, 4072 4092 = -3.0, 10.5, 14.8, 12.9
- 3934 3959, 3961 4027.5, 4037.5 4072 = -4.0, 9.03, 14.9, 11.6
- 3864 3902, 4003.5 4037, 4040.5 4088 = -4.5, 8.43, 14.8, 13.2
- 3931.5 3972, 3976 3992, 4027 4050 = -2.6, 8.17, 14.7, 10.6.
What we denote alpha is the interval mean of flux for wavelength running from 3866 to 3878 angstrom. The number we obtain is 8.6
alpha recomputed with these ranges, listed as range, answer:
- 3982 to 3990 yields 12.8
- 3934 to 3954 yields 8.71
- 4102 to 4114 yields 14.1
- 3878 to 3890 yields 7.2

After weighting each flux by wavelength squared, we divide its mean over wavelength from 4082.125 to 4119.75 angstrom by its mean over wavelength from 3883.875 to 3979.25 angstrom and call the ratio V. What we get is 1.81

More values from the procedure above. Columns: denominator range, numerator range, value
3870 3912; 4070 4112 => 1.75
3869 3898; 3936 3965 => 1.18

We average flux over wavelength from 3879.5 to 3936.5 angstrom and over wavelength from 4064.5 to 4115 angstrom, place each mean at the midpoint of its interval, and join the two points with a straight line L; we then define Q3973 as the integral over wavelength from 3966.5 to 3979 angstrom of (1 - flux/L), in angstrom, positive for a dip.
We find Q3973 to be 3.5 angstrom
